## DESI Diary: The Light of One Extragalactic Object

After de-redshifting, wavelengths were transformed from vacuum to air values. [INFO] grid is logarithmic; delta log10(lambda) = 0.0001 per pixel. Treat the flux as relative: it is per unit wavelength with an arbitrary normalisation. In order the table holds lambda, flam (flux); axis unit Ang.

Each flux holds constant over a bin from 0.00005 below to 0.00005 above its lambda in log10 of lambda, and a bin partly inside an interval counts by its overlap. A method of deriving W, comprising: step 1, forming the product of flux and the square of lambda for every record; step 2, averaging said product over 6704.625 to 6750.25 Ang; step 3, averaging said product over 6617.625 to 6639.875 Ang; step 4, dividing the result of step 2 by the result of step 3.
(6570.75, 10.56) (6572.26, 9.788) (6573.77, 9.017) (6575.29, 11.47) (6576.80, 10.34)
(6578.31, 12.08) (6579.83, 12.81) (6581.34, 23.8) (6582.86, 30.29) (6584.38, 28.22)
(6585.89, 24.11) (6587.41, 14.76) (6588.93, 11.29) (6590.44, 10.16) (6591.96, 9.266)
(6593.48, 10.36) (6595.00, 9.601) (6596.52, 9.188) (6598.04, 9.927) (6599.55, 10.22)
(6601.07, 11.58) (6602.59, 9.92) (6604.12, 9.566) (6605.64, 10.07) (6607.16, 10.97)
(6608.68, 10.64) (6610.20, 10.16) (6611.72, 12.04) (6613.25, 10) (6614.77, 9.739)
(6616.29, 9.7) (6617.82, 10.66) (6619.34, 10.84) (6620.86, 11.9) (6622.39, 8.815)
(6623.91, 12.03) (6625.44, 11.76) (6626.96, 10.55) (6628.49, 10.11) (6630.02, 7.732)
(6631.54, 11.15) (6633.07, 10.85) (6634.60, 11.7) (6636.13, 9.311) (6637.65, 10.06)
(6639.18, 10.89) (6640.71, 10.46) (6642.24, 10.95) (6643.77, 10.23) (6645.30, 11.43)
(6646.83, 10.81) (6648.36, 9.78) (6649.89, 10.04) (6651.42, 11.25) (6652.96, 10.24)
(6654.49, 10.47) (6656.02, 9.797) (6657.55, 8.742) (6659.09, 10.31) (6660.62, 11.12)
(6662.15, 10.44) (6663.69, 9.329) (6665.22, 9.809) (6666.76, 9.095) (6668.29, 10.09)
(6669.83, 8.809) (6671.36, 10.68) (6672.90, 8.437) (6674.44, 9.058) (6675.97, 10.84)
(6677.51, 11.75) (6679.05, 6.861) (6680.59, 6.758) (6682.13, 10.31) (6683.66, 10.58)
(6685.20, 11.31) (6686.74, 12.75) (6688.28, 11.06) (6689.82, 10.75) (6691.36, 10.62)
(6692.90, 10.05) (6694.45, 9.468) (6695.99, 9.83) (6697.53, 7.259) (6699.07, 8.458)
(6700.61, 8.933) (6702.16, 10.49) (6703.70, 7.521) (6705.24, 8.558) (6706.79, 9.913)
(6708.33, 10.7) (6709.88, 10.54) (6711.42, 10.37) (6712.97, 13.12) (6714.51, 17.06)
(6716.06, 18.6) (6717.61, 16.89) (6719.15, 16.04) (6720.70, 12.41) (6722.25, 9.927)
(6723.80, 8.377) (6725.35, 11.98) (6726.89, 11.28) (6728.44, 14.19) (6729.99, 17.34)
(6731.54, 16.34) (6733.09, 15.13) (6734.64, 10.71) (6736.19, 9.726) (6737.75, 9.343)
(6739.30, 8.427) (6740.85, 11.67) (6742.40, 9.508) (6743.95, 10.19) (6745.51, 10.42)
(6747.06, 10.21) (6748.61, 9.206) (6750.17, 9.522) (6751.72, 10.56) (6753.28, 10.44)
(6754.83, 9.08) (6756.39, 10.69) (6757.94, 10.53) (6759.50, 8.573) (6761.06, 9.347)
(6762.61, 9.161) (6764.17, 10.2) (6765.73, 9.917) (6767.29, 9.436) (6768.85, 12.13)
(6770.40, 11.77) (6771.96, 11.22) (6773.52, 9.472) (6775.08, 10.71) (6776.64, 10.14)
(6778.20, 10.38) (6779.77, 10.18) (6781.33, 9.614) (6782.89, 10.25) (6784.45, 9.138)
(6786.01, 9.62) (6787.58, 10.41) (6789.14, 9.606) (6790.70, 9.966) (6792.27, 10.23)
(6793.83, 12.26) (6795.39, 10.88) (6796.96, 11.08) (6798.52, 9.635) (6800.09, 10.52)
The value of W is 1.17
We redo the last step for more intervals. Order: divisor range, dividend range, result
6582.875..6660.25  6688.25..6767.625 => 1.01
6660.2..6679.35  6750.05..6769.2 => 1.05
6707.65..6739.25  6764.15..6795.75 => 0.82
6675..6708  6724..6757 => 1.17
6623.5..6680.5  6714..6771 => 1.16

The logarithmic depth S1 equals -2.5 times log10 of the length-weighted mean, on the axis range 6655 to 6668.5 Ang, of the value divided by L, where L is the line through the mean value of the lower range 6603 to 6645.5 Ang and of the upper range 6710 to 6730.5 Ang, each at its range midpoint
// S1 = 0.183 mag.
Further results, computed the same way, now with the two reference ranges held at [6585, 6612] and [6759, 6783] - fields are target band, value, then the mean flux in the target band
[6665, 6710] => 0.114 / 9.7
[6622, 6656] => 0.063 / 10.5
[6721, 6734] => -0.236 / 13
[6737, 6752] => 0.050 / 9.89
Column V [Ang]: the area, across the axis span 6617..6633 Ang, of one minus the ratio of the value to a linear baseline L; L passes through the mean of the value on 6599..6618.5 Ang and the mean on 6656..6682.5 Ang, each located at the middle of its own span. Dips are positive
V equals -0.6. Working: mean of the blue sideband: 10.4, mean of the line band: 10.6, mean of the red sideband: 9.55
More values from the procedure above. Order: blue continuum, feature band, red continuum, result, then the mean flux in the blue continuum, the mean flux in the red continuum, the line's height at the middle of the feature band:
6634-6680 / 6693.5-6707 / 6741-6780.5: 1.6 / 10.1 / 10.1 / 10.1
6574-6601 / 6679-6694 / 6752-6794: 2.3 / 14.4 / 10.1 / 12.1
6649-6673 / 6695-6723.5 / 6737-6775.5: -4.0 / 9.96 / 10.1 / 10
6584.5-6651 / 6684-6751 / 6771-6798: -4.6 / 11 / 10.3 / 10.6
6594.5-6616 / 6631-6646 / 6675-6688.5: -0.7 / 10.3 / 10.2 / 10.2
